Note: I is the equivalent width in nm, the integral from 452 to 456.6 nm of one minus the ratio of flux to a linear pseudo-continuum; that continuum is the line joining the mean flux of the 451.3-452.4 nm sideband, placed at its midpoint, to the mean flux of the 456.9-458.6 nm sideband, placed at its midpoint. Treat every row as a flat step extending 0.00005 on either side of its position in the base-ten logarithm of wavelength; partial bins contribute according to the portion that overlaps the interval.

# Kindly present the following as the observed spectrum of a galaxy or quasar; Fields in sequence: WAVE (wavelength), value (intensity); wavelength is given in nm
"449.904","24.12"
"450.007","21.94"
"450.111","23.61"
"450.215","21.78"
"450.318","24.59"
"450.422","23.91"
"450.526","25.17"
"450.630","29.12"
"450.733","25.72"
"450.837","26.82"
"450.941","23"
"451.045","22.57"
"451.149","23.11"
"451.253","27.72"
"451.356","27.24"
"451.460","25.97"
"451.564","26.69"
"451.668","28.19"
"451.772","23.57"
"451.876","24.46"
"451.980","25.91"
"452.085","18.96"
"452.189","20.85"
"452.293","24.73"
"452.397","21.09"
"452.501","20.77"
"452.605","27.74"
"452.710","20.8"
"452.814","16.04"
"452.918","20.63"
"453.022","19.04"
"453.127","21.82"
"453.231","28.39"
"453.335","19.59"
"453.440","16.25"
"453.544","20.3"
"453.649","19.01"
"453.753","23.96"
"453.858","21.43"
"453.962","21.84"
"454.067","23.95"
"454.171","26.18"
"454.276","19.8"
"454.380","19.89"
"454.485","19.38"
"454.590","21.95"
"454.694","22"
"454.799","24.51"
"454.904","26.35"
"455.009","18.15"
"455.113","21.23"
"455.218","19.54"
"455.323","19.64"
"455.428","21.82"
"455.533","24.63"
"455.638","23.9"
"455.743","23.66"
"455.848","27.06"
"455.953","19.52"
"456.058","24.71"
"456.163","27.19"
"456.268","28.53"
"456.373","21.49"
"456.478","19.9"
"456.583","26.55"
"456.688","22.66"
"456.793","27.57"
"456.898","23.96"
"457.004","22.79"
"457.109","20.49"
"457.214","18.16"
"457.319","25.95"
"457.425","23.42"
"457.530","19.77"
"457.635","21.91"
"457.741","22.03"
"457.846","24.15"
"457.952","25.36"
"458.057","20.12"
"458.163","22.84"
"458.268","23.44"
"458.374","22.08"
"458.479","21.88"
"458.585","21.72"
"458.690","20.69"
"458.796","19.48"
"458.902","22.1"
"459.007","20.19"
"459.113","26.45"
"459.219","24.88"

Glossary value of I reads 0.28 nm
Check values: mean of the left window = 24.5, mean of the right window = 22.3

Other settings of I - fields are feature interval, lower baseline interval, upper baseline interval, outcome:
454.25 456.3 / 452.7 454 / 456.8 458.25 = -0.10 nm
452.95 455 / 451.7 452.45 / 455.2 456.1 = 0.10 nm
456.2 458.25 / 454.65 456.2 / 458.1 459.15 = -0.06 nm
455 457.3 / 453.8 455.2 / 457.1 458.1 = -0.09 nm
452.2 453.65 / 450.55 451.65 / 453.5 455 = 0.15 nm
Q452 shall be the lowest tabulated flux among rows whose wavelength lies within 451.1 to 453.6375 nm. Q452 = 16.04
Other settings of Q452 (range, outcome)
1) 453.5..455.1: 18.15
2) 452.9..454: 16.25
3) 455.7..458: 18.16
